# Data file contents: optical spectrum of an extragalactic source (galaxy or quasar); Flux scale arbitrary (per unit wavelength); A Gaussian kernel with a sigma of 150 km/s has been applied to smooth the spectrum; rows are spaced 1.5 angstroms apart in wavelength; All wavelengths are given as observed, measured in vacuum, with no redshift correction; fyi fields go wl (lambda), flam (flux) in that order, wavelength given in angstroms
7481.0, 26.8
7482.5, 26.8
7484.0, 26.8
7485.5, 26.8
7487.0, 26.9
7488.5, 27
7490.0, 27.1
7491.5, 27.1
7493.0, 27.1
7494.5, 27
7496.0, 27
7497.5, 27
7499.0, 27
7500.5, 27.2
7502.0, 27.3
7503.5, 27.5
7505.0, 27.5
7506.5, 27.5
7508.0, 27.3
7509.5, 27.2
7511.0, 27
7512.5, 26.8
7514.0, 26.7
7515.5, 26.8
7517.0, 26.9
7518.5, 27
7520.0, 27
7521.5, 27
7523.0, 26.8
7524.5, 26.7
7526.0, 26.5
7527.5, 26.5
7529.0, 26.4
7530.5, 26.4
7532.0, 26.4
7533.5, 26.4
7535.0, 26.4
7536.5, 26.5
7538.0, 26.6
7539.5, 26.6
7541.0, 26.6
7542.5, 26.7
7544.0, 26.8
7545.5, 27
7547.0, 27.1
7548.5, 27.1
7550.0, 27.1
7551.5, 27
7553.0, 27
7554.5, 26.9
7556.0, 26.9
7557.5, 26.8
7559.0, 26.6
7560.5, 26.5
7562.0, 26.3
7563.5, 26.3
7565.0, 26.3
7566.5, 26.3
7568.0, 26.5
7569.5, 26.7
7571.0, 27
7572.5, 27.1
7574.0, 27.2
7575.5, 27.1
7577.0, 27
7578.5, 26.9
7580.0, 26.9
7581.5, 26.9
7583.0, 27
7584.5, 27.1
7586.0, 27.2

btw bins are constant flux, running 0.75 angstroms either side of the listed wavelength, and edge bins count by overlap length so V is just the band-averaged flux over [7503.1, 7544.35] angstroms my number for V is 26.8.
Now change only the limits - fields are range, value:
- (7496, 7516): 27.1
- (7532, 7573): 26.7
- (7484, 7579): 26.9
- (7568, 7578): 27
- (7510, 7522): 26.9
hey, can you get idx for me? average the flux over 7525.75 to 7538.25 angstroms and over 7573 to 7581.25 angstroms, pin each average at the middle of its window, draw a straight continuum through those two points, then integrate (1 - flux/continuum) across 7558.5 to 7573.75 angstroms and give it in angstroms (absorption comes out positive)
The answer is 0.2 angstroms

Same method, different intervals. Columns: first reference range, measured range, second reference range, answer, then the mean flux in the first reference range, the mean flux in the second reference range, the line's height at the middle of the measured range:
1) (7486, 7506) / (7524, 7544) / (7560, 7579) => 0.3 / 27.1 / 26.7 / 26.9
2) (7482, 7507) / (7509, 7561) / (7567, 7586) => 0.5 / 27.1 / 27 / 27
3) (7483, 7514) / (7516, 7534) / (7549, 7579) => 0.2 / 27.1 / 26.8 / 27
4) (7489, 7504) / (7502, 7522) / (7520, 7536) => -0.2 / 27.1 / 26.6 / 26.9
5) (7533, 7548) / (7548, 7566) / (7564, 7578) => 0.0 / 26.7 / 26.8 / 26.7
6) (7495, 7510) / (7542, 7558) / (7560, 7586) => 0.0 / 27.2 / 26.8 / 26.9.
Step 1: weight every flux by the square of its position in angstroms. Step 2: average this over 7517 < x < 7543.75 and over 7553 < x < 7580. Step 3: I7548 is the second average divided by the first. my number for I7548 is 1.0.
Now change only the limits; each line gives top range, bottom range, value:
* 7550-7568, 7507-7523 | 1.00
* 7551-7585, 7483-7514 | 1.01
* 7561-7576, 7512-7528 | 1.01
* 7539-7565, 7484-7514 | 1.00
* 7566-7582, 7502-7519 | 1.01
